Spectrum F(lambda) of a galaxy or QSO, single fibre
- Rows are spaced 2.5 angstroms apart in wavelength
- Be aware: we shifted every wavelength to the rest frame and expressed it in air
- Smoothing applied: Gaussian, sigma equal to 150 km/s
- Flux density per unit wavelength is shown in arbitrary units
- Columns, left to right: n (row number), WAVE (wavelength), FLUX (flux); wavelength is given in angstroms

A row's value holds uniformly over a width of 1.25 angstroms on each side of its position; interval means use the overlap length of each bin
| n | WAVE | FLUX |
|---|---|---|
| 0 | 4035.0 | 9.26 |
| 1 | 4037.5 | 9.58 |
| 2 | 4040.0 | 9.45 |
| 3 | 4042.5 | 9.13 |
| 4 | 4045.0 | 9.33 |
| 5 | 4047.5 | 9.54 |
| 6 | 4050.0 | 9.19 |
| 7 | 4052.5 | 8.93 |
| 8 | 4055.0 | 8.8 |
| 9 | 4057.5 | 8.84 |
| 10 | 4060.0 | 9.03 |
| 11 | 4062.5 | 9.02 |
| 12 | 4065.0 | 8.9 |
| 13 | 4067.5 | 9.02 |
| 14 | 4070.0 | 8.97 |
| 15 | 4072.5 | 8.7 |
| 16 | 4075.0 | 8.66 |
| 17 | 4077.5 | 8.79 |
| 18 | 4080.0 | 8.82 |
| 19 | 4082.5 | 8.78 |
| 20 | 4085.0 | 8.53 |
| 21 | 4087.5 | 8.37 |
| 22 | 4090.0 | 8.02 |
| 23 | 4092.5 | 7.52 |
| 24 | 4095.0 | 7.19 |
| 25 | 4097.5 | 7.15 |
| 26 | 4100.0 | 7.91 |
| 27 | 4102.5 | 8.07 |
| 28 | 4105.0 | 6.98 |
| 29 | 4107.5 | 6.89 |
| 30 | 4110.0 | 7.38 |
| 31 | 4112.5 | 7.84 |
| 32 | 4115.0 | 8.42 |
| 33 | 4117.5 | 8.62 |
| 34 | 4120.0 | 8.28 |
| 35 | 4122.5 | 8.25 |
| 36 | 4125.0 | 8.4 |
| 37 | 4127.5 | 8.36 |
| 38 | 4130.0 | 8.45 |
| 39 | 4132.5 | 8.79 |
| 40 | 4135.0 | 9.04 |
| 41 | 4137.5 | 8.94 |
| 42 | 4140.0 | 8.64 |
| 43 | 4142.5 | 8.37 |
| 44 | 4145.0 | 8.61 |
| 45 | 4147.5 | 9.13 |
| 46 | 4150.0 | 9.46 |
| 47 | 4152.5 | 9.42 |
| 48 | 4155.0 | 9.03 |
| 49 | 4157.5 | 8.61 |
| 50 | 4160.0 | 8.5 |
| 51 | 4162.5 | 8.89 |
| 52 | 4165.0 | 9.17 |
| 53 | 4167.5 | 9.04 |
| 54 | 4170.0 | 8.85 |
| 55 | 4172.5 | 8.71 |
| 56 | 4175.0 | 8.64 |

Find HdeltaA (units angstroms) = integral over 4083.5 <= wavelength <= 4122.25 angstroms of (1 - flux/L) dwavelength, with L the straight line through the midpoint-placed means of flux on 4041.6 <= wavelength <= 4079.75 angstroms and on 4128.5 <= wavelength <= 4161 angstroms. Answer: 4.7 angstroms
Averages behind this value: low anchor 8.98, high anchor 8.84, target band 7.83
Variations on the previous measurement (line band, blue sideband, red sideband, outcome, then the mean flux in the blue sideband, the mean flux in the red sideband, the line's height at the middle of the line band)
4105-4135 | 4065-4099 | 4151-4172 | 1.7 angstroms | 8.36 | 8.94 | 8.64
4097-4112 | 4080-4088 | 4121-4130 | 1.9 angstroms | 8.62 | 8.35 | 8.49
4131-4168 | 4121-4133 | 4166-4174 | -1.1 angstroms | 8.43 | 8.87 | 8.66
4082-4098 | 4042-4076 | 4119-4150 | 1.7 angstroms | 9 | 8.64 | 8.86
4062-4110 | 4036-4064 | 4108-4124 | 2.2 angstroms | 9.17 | 8.08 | 8.57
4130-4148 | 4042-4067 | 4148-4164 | 0.5 angstroms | 9.07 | 8.99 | 9.01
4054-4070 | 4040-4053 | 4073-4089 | 0.1 angstroms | 9.26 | 8.65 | 8.99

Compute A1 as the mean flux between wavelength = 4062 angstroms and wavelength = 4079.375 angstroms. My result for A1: 8.86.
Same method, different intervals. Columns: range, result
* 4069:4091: 8.63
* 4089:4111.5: 7.45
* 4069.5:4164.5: 8.39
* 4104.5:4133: 8.06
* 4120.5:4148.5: 8.62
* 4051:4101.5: 8.5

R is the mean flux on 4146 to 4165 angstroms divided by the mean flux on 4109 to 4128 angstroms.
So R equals 1.10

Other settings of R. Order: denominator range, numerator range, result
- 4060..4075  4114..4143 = 0.96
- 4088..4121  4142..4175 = 1.15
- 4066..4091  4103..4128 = 0.91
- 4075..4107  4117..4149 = 1.08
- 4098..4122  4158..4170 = 1.14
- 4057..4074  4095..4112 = 0.83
